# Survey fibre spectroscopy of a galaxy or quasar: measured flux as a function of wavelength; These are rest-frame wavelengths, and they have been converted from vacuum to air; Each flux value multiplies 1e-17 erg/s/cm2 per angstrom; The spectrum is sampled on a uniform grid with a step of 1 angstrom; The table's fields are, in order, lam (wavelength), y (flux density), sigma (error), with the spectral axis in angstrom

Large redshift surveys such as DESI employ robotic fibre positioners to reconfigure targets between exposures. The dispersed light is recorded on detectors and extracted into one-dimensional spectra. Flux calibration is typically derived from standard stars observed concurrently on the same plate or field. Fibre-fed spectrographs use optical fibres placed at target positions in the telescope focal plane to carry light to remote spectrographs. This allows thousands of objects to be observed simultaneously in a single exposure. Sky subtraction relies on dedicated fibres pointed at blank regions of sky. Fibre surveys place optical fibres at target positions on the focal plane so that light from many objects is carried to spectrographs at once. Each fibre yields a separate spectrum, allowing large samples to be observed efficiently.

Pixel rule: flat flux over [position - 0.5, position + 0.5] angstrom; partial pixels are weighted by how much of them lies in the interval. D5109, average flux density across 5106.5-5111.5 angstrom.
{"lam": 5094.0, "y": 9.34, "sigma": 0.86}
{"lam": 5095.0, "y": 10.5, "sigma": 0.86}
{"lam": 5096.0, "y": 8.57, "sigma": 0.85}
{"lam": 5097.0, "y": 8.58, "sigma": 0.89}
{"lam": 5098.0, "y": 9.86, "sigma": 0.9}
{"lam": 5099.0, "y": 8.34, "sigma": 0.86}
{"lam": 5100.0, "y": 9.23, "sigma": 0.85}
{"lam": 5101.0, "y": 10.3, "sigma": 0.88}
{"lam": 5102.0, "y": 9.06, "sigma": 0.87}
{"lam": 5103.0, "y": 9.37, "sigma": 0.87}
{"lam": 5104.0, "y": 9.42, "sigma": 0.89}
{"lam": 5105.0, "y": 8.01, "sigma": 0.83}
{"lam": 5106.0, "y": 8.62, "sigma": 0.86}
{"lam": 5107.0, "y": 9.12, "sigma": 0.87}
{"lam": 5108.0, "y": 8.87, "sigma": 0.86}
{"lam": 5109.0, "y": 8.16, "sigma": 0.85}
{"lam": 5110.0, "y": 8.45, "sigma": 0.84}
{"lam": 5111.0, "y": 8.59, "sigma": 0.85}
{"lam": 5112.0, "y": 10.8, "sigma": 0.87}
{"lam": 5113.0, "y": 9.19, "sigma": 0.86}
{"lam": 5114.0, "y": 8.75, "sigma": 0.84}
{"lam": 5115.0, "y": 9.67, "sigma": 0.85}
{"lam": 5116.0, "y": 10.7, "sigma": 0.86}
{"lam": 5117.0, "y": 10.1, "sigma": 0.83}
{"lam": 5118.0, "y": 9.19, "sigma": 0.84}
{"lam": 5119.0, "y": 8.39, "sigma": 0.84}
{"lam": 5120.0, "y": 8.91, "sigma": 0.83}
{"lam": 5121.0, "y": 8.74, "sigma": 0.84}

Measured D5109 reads 8.64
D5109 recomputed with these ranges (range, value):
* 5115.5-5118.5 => 10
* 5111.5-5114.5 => 9.58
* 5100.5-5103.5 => 9.58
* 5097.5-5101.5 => 9.43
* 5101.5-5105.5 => 8.96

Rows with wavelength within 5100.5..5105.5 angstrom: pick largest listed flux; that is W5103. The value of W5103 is 10.3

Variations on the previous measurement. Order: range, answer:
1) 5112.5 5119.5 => 10.7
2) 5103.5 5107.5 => 9.42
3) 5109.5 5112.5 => 10.8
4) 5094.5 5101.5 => 10.5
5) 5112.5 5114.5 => 9.19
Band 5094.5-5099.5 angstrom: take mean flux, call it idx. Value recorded 9.17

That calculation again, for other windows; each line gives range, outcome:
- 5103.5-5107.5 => 8.79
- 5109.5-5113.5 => 9.26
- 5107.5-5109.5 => 8.52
